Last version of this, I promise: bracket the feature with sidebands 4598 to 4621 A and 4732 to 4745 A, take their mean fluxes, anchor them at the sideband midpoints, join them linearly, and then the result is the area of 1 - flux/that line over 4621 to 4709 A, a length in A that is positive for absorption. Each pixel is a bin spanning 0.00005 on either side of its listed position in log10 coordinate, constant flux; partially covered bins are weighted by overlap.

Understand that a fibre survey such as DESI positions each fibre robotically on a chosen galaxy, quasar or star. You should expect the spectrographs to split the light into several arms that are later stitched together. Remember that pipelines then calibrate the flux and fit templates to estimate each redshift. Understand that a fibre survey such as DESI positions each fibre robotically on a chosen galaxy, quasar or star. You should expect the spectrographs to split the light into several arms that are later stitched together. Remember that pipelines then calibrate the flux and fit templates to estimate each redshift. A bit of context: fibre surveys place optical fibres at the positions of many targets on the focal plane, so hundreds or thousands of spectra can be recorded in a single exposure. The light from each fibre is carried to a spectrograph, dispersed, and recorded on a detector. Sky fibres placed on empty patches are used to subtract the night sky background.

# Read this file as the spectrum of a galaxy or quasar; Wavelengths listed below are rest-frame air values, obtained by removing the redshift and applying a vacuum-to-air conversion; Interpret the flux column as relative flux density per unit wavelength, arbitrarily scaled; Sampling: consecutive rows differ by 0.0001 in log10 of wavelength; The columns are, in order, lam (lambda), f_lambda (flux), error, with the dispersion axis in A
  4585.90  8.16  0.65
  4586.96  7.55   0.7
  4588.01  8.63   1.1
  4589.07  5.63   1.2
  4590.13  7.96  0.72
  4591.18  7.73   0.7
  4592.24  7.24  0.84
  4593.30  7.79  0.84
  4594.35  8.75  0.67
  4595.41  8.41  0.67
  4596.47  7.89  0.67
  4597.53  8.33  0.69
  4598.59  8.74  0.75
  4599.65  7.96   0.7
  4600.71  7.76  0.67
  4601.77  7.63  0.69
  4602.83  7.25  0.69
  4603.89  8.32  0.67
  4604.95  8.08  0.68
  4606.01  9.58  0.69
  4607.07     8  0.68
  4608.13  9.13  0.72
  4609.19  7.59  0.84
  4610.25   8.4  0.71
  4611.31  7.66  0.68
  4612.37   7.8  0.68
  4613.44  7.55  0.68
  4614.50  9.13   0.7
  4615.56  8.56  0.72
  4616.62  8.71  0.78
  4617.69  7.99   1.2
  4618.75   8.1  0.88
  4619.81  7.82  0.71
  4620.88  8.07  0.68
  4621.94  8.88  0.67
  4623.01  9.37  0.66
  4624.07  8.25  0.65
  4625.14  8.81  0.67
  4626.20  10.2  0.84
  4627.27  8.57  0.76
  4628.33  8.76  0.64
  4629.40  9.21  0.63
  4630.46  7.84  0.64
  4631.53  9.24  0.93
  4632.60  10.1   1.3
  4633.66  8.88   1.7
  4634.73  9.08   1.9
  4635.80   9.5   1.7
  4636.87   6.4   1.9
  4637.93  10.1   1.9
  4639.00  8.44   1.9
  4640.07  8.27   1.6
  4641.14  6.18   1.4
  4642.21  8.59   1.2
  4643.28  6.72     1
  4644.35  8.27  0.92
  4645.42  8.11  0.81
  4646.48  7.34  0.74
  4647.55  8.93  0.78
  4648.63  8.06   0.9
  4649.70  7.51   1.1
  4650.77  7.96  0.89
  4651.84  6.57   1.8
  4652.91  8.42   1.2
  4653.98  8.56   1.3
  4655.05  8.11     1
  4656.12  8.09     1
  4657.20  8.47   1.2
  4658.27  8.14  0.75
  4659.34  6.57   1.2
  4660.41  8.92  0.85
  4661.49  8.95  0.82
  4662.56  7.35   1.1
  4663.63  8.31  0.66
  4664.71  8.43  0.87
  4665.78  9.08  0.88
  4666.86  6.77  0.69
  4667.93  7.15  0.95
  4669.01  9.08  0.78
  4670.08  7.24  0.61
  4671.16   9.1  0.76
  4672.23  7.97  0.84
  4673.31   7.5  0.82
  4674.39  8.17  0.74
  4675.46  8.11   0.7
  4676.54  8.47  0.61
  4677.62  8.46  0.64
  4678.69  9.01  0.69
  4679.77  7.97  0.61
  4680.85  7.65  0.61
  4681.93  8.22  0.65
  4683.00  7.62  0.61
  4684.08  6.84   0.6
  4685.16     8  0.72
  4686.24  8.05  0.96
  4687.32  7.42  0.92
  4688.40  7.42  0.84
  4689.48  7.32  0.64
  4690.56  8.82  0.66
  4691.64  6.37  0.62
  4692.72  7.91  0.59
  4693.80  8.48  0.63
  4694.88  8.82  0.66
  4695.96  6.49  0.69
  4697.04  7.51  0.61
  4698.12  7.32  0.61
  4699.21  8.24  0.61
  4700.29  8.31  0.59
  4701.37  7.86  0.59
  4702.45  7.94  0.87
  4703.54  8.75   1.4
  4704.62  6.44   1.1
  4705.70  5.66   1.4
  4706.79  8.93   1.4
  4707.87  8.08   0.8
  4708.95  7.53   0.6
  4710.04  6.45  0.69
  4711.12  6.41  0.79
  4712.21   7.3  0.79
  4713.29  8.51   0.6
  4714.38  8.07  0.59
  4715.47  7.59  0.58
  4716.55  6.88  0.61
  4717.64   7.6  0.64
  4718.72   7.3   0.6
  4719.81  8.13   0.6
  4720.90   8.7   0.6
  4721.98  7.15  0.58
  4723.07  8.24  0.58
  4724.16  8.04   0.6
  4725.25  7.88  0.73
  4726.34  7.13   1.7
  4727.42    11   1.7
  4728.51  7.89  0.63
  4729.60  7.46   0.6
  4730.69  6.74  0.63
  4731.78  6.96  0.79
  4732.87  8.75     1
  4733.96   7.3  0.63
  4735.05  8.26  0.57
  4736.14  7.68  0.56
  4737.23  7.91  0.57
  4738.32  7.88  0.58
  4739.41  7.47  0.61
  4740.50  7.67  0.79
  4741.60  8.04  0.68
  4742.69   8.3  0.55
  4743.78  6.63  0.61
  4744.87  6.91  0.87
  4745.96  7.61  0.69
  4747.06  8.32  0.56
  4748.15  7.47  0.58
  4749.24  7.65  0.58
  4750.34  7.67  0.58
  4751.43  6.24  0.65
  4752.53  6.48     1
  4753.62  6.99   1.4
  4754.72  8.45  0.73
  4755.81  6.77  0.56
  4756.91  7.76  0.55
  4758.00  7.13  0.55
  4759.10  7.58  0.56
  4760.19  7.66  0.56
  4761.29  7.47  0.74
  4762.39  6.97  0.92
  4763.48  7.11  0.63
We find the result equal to -1.3 A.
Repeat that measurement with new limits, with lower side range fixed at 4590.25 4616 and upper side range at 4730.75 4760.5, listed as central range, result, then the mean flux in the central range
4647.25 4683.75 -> -1.0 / 8.07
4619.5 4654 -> -1.7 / 8.39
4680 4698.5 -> 0.2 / 7.67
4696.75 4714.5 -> 0.2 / 7.6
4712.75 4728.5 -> -0.8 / 8.01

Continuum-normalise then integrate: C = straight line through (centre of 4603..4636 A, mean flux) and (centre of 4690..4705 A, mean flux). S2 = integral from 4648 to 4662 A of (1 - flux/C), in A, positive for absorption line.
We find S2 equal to 0.36 A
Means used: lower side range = 8.6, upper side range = 7.82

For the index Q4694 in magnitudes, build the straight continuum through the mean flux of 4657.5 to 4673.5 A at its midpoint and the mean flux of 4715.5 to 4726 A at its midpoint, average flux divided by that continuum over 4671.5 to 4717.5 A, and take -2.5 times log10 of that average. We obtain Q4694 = 0.02 mag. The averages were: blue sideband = 8.06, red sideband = 7.75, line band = 7.74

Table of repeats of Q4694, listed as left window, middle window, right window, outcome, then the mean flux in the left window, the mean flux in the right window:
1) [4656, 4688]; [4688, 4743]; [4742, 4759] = -0.011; 8.03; 7.37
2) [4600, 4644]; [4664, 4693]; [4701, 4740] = 0.011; 8.4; 7.72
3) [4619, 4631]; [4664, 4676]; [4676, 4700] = 0.004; 8.69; 7.84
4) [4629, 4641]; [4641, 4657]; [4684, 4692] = 0.073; 8.73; 7.59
